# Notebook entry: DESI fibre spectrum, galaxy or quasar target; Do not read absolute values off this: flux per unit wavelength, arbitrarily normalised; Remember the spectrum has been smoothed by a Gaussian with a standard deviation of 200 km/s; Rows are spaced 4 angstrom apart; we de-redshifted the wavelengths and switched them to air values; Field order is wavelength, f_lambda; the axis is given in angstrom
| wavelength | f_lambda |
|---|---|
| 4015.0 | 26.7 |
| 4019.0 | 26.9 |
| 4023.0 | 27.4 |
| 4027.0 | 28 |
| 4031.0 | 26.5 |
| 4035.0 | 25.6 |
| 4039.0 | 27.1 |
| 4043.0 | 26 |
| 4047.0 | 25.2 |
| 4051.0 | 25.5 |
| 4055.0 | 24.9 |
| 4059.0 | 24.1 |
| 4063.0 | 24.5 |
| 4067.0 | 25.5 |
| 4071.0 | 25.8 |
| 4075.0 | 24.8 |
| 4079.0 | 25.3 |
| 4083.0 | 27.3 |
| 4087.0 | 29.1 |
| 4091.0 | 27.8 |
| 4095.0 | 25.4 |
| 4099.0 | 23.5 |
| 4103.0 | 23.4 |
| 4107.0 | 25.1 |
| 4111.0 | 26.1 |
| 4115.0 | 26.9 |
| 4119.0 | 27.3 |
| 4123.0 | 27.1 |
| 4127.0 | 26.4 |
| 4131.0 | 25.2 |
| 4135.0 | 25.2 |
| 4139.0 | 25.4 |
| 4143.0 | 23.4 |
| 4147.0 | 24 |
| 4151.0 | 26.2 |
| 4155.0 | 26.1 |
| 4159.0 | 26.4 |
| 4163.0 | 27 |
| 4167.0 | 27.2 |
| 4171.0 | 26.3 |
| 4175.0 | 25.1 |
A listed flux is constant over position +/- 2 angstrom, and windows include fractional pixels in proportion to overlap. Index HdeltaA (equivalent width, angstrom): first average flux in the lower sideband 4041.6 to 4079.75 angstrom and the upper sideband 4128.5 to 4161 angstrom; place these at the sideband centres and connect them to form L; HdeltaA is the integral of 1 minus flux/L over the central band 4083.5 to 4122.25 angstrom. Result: -1.5 angstrom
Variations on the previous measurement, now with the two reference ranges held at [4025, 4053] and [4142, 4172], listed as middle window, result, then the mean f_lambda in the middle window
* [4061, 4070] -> 0.4 angstrom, 25.1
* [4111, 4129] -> -0.6 angstrom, 26.8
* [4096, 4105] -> 0.8 angstrom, 23.7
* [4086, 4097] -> -0.5 angstrom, 27.3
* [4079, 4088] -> -0.5 angstrom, 27.5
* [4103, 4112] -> 0.3 angstrom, 25.1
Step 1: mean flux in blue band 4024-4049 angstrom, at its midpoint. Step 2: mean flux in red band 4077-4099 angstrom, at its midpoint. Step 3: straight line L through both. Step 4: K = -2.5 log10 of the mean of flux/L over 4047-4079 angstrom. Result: 0.06 mag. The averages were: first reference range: 26.4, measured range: 25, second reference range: 26.7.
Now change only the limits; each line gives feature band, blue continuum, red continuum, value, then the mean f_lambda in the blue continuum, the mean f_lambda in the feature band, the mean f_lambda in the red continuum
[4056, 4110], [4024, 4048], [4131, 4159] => 0.02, 26.5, 25.5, 25.2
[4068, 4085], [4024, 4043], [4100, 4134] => 0.02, 26.7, 25.8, 25.8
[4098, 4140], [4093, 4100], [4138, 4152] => -0.05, 24.6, 25.7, 24.6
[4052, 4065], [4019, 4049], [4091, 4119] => 0.07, 26.6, 24.6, 25.4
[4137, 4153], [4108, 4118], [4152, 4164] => 0.07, 26.4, 24.8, 26.4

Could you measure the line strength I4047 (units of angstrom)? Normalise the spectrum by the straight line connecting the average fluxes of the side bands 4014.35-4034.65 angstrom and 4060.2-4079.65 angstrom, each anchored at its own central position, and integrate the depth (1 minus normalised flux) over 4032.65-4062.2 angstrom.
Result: 0.68 angstrom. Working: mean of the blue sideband 27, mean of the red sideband 25.1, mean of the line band 25.5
